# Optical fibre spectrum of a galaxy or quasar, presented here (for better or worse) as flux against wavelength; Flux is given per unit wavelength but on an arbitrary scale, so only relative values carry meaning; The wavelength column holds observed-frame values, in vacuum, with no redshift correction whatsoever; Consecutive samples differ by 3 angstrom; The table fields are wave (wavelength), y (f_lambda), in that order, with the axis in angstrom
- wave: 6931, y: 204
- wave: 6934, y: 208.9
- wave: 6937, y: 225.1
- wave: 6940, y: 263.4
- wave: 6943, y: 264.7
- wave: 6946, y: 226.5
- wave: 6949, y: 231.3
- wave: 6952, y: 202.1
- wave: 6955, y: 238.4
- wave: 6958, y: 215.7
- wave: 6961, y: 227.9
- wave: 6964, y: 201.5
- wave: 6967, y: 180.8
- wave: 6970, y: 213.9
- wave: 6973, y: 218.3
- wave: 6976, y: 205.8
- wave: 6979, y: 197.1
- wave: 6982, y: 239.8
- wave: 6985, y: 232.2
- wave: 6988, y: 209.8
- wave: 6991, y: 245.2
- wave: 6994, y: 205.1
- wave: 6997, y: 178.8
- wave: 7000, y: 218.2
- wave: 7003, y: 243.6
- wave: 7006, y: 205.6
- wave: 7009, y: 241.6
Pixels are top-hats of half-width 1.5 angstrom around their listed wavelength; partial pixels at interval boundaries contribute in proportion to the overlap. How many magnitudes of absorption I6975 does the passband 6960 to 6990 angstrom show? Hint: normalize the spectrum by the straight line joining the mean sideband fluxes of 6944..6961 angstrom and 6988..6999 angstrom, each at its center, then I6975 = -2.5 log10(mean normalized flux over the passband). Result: 0.02 mag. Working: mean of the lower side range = 224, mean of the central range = 213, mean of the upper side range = 210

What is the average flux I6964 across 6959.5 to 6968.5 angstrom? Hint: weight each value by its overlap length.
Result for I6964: 203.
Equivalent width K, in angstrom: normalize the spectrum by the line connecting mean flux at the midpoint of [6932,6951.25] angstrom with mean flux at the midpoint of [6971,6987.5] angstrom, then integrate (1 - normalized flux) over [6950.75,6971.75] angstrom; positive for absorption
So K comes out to 1.3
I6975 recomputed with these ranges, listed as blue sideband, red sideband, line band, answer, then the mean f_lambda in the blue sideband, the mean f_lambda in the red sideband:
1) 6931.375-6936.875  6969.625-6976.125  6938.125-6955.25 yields -0.12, 212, 214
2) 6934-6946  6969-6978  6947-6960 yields 0.04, 243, 212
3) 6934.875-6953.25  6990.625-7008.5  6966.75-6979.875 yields 0.10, 235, 216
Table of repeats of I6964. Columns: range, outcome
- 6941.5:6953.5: 231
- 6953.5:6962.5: 227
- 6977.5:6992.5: 225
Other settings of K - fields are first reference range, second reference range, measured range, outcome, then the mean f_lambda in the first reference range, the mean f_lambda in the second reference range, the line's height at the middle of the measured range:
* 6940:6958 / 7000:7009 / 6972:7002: 1.7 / 234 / 226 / 229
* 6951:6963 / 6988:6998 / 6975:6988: -0.2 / 221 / 211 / 214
